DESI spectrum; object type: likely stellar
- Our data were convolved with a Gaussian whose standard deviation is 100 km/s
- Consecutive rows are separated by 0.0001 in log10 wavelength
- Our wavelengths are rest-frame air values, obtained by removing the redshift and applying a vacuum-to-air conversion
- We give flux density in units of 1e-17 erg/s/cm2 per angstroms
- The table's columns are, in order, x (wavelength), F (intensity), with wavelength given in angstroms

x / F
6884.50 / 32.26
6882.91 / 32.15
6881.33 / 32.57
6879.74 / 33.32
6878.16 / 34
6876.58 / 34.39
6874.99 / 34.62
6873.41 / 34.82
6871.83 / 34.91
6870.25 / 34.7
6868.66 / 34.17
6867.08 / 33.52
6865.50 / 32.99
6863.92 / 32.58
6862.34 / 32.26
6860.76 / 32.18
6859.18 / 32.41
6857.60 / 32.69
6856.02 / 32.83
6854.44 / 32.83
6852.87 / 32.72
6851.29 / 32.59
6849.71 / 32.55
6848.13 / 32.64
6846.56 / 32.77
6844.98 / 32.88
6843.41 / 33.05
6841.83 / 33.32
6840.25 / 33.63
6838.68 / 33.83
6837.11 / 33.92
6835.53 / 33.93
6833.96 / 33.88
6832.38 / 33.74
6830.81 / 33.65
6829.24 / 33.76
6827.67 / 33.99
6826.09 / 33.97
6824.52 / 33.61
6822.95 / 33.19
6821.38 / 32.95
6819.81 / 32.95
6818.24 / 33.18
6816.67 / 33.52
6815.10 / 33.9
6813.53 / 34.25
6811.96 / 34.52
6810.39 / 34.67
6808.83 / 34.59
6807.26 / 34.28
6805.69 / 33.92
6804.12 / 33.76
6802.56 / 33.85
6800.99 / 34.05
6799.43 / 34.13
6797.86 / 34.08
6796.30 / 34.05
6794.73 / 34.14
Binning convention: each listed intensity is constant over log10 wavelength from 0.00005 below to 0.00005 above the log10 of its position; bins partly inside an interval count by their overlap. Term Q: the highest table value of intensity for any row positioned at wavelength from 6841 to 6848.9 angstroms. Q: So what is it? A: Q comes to 33.32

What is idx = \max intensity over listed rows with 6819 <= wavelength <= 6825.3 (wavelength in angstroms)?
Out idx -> 33.61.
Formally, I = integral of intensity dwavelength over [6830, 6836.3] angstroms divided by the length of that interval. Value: 33.8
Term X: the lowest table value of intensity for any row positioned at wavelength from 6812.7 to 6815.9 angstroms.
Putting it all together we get 33.9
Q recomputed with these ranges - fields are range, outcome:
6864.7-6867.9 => 33.52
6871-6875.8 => 34.91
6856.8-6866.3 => 32.99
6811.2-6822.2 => 34.52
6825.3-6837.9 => 33.99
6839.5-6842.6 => 33.63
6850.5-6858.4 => 32.83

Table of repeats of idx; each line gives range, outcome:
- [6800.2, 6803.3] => 34.05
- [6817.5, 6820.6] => 33.18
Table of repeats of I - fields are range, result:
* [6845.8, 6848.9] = 32.8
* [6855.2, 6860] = 32.6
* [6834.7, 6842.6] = 33.7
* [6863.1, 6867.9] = 33.1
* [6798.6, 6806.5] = 33.9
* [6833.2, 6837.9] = 33.9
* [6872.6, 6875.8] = 34.7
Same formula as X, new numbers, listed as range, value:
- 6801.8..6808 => 33.76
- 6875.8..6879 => 34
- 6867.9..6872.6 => 34.17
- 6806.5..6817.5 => 33.52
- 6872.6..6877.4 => 34.39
